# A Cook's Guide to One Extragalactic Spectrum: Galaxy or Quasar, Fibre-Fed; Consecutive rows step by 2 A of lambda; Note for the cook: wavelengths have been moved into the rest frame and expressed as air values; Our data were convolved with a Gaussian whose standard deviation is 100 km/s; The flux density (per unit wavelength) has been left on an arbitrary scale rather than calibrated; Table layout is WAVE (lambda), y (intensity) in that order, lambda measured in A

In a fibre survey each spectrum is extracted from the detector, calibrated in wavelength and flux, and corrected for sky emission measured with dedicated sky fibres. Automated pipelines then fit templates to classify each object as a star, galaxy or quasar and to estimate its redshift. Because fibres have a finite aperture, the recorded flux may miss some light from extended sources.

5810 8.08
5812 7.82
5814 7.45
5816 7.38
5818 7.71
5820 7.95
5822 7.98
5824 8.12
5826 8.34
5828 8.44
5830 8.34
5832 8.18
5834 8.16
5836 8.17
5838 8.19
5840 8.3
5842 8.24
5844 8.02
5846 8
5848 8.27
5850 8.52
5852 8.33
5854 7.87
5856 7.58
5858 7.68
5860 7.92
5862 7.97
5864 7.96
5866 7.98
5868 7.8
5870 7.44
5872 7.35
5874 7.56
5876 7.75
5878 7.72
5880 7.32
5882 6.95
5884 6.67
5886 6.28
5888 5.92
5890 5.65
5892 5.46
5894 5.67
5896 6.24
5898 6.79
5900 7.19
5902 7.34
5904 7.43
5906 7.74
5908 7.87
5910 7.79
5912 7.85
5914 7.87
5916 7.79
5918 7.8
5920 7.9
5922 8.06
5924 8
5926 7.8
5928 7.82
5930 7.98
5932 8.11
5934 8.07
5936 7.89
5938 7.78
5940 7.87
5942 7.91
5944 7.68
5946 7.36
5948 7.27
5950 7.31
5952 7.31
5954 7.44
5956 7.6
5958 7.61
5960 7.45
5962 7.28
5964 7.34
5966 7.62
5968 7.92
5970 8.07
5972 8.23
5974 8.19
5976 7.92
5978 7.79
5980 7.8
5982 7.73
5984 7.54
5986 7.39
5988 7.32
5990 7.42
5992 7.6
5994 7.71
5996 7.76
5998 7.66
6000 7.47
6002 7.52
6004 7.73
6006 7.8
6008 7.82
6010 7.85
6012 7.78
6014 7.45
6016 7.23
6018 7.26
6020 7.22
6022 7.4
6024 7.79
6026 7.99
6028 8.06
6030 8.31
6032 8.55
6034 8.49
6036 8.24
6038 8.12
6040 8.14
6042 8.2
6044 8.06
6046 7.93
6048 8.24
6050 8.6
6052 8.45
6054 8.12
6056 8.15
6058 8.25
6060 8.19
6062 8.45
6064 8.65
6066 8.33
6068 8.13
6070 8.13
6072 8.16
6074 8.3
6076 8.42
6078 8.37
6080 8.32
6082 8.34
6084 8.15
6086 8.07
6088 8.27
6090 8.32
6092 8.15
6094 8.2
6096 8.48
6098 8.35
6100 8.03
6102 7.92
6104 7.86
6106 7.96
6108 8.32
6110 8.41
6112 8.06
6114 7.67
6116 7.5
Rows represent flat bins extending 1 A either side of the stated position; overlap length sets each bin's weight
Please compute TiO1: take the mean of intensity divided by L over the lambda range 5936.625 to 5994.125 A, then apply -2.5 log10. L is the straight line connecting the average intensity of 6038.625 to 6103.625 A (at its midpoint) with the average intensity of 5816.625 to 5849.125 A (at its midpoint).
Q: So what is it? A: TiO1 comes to 0.08 mag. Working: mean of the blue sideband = 8.14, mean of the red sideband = 8.24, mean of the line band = 7.64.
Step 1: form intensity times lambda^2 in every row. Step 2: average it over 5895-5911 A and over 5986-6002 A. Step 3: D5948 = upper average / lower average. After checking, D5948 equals 1.07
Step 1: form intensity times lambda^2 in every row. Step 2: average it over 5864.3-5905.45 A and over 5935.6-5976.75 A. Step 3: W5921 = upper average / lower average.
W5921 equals 1.1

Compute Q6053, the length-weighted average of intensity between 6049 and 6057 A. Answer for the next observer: 8.33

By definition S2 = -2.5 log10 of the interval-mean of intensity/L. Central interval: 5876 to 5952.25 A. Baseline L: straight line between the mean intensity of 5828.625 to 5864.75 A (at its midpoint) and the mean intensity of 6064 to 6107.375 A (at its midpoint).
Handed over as 0.108 mag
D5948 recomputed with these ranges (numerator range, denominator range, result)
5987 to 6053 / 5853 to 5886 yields 1.09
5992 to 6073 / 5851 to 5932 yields 1.13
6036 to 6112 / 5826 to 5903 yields 1.18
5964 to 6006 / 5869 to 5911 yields 1.14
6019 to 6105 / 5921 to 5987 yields 1.10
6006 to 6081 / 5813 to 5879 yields 1.09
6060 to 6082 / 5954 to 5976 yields 1.12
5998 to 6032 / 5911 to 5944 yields 1.00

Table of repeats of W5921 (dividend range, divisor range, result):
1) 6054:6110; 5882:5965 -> 1.18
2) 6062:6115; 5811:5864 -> 1.11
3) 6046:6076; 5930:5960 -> 1.12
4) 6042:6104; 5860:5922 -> 1.21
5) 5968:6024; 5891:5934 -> 1.05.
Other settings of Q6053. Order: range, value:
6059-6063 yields 8.32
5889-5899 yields 5.96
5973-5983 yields 7.89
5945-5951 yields 7.31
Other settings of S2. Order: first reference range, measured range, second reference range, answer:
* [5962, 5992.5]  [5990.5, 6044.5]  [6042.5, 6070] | 0.025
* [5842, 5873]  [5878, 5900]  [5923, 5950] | 0.225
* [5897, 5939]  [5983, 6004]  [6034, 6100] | 0.065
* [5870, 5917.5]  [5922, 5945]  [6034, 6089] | -0.080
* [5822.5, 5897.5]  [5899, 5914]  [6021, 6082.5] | 0.016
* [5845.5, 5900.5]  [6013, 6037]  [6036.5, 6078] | 0.034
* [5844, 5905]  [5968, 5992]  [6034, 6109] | 0.005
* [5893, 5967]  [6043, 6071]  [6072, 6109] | -0.025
